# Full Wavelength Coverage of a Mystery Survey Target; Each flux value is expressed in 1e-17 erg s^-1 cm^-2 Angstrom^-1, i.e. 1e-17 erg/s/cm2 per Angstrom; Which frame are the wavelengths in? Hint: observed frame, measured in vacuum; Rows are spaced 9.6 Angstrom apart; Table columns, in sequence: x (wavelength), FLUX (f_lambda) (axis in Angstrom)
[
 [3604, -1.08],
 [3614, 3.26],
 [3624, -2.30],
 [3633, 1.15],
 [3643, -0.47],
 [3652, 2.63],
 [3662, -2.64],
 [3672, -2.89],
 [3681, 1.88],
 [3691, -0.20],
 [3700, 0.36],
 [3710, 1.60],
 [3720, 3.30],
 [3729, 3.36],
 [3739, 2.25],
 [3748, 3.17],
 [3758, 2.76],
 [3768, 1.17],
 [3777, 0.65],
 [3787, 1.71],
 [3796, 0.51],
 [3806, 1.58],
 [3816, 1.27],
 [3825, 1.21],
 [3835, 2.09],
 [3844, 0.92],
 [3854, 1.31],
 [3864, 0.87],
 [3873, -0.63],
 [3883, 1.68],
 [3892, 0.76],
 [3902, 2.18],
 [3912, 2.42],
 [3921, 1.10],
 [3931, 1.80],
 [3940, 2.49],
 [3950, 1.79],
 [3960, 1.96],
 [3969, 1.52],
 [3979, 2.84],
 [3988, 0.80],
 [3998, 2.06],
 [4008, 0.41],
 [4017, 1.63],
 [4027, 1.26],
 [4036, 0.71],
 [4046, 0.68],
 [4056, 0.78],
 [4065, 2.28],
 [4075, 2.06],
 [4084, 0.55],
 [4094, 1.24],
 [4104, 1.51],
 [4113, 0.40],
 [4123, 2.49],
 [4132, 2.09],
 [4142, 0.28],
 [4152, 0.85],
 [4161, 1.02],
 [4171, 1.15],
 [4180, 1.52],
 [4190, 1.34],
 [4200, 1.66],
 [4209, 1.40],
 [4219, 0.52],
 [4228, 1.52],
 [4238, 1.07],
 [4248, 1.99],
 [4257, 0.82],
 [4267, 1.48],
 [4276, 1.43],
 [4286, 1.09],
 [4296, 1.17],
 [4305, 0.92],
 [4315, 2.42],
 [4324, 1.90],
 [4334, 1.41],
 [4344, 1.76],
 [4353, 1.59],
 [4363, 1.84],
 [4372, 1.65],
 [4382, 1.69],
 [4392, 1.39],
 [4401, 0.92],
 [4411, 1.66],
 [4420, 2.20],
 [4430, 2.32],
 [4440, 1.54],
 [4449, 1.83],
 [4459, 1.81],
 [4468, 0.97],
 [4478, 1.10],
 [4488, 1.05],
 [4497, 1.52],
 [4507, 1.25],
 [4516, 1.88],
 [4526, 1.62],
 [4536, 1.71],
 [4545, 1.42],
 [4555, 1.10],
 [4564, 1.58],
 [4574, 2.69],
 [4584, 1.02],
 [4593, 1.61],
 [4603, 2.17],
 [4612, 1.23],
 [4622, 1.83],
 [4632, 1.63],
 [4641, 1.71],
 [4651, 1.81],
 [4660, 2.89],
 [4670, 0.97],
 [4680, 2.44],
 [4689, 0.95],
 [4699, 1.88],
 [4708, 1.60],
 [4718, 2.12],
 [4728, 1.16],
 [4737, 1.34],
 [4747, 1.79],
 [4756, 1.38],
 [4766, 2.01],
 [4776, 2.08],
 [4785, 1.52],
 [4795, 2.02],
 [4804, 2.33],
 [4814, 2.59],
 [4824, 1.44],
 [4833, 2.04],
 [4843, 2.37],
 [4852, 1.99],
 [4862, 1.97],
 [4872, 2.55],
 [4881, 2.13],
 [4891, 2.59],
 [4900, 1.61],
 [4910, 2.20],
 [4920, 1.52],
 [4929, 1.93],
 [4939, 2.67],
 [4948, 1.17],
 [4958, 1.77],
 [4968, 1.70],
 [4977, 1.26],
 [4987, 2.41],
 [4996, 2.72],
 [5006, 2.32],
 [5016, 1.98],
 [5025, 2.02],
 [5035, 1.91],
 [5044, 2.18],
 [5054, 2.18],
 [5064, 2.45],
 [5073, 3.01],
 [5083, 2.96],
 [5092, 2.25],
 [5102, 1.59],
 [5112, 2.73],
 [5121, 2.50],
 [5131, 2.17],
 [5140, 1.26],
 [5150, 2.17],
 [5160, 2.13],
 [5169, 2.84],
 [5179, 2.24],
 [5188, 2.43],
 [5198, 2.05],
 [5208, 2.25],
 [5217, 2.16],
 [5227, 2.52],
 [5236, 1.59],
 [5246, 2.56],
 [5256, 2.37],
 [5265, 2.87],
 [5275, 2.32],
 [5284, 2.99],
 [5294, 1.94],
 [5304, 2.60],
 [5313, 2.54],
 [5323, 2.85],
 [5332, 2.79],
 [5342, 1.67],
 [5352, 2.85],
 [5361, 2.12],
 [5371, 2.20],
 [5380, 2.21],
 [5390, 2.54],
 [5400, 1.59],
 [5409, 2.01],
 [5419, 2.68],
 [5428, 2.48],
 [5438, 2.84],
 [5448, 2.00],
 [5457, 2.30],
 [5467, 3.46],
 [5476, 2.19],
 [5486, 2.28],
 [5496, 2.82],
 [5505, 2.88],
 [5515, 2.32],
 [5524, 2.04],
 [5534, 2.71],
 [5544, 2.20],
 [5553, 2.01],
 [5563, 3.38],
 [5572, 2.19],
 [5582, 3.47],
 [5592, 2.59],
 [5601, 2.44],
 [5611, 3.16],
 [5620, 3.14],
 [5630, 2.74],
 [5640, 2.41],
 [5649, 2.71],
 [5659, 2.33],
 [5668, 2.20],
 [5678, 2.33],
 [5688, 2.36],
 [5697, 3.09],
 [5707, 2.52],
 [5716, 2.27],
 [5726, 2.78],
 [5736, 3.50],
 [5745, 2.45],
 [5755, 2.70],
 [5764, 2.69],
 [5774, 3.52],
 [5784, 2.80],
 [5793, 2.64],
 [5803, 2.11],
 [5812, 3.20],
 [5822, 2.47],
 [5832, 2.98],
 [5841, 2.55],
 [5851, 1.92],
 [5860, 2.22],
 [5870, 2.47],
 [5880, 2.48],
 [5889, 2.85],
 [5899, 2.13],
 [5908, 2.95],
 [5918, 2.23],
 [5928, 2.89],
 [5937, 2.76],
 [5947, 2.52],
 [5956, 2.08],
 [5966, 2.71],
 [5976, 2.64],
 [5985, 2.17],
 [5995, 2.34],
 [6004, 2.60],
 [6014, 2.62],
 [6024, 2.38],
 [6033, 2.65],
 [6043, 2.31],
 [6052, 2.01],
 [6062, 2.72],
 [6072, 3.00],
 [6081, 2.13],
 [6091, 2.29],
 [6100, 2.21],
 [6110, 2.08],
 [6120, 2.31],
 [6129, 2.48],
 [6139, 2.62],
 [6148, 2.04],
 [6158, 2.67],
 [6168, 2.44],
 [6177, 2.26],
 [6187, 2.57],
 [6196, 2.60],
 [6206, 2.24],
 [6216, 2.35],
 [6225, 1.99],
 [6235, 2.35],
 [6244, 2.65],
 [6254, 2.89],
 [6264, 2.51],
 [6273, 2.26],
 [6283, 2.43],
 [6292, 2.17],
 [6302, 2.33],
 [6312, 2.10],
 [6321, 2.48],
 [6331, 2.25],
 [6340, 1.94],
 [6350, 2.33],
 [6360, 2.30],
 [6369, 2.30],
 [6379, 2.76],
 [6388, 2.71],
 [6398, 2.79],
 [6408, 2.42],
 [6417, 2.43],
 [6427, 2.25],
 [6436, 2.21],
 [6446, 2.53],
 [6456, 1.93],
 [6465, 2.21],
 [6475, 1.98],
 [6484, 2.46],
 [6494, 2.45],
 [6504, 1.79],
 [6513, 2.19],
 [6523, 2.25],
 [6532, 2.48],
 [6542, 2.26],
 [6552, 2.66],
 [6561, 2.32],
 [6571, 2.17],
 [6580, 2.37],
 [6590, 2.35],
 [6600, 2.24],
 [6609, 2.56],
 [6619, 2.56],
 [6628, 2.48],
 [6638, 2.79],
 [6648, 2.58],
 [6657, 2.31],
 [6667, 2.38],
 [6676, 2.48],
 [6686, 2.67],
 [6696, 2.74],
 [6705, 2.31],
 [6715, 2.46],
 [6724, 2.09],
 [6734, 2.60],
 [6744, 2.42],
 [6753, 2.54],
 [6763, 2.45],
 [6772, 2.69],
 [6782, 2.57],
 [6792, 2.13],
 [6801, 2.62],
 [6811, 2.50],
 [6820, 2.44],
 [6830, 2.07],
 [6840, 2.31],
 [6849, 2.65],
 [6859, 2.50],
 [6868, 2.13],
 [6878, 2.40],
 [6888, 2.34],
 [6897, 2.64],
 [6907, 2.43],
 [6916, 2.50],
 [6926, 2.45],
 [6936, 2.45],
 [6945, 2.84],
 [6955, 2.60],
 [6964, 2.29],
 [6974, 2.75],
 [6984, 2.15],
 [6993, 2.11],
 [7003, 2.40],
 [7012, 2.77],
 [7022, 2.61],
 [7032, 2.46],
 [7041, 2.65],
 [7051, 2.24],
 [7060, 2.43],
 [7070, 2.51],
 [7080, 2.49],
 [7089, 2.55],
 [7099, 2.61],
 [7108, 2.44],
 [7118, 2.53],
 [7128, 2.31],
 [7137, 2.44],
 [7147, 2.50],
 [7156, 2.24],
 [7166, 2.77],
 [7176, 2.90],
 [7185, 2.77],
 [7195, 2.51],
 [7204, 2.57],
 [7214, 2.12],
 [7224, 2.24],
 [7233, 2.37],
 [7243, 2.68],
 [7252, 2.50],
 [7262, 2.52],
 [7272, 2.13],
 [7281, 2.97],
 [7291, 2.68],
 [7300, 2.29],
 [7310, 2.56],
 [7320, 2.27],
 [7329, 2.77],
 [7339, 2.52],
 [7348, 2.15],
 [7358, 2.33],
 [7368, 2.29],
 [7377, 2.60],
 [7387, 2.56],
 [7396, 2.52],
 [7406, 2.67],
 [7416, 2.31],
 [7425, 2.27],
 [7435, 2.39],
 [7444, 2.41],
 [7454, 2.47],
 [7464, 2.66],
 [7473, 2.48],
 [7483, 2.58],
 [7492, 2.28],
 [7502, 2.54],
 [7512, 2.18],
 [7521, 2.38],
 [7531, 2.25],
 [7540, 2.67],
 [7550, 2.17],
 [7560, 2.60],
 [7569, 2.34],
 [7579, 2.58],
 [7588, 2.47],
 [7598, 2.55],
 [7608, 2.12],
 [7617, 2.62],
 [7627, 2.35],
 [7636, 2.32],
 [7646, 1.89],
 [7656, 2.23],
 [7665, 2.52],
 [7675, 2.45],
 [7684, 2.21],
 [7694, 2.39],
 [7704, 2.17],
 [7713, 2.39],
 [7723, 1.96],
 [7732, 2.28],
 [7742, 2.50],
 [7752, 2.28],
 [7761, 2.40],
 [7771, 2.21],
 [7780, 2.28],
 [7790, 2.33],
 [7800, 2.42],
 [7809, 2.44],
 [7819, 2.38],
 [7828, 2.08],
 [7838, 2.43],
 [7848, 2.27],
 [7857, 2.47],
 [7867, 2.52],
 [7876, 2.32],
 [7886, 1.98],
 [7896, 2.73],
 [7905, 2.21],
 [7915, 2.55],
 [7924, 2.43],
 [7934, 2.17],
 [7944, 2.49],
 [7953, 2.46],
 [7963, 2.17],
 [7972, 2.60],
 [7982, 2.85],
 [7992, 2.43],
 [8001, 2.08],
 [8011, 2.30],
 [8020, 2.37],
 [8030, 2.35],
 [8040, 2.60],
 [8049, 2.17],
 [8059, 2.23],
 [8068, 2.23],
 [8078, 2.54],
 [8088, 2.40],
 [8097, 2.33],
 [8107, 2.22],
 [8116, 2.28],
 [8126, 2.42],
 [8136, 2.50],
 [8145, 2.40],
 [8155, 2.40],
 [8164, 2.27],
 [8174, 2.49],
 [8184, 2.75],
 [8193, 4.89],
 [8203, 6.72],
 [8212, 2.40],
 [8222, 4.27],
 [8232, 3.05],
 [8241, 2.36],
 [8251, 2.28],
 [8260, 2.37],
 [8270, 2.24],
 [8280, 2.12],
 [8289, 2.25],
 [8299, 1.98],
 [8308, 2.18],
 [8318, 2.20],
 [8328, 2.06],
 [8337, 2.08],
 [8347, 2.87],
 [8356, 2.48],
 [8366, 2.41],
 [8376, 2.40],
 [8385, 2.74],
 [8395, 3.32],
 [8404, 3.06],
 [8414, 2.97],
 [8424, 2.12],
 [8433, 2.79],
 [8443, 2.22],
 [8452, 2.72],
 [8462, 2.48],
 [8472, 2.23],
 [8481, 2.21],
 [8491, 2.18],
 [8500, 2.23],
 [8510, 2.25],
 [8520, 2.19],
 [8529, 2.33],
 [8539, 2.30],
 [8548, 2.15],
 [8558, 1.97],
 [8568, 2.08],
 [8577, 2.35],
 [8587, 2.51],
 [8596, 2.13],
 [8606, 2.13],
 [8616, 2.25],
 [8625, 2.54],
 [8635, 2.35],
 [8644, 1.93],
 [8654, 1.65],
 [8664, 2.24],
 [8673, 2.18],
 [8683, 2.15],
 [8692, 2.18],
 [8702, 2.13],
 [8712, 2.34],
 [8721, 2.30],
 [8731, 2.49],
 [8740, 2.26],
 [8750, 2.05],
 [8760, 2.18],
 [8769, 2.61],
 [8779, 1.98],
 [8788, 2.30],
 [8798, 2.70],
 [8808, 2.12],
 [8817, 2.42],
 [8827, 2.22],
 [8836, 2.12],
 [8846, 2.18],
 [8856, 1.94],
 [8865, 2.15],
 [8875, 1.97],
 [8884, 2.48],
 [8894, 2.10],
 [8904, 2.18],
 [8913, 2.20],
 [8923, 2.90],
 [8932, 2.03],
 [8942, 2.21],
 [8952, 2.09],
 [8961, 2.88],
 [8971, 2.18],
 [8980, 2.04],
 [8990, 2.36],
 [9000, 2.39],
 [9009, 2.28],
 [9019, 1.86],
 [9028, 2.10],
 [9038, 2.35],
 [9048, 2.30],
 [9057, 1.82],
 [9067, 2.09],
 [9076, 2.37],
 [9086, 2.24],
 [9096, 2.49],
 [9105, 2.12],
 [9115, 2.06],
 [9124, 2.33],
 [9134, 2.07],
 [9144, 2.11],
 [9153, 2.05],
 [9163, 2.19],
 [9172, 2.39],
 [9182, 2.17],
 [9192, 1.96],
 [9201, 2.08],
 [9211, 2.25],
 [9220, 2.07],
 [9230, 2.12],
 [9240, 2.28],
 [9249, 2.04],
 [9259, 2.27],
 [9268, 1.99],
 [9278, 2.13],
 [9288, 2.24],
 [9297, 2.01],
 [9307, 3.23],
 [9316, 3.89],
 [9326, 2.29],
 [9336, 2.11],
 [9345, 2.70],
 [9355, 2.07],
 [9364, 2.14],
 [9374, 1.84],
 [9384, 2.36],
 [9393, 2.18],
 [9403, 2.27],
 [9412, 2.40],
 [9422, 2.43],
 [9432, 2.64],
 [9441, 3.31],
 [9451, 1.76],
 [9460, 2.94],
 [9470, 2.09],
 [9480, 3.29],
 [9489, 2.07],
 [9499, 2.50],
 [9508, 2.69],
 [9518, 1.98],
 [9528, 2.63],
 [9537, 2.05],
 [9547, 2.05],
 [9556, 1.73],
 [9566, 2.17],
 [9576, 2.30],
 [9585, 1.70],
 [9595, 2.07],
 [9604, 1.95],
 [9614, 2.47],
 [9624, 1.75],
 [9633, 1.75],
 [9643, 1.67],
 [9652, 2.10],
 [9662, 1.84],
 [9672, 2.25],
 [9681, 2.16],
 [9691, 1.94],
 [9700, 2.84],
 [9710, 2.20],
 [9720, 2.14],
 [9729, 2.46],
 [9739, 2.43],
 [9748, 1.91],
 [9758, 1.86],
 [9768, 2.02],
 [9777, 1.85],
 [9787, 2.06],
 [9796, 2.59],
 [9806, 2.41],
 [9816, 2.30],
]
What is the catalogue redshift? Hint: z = 0.25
